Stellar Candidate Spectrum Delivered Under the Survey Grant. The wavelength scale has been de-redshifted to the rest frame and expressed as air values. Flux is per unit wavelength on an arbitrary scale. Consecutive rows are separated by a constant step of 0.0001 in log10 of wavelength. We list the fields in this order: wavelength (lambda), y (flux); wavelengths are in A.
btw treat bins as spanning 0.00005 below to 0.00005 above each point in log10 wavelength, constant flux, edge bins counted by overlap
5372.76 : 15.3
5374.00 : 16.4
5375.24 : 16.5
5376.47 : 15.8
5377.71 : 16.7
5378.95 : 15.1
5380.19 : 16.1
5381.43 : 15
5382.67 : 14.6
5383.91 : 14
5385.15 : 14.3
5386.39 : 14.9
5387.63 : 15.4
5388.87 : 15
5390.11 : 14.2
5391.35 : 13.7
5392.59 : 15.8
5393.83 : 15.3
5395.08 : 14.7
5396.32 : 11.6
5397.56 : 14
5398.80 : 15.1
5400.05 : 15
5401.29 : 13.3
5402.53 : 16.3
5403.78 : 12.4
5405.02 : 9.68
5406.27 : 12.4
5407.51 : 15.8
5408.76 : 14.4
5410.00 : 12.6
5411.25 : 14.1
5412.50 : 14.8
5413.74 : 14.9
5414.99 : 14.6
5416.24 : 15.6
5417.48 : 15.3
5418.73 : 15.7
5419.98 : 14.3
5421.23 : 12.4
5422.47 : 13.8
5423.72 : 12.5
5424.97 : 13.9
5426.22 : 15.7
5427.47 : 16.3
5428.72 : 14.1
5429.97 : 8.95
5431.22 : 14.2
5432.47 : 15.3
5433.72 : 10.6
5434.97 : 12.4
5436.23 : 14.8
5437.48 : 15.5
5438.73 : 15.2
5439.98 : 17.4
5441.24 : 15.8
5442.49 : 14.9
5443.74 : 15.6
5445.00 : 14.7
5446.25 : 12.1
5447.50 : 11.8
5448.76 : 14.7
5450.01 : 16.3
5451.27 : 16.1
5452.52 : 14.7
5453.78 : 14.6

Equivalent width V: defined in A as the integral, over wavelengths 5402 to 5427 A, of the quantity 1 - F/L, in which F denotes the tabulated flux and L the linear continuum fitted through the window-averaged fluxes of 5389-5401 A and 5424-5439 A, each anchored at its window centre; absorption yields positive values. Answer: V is 0.0 A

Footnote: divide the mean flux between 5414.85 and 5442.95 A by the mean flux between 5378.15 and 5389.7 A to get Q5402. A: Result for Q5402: 0.96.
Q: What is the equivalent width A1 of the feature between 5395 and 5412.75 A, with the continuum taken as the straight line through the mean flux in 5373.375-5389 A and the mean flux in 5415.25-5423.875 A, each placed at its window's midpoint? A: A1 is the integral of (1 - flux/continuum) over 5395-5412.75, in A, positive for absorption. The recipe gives 1.3 A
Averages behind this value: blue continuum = 15.4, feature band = 13.7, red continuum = 14.3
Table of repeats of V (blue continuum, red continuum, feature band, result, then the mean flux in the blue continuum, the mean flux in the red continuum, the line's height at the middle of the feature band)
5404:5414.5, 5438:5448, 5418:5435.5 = 0.7 A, 13.6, 14.7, 14.2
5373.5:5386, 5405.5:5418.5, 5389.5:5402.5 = 0.5 A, 15.4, 14.4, 14.9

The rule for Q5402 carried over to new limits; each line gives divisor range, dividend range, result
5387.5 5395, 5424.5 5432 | 0.94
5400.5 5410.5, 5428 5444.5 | 1.06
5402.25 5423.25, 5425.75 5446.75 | 1.02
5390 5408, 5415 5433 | 1.02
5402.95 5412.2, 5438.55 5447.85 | 1.12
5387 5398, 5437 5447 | 1.05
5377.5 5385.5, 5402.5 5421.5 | 0.93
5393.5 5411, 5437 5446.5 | 1.11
